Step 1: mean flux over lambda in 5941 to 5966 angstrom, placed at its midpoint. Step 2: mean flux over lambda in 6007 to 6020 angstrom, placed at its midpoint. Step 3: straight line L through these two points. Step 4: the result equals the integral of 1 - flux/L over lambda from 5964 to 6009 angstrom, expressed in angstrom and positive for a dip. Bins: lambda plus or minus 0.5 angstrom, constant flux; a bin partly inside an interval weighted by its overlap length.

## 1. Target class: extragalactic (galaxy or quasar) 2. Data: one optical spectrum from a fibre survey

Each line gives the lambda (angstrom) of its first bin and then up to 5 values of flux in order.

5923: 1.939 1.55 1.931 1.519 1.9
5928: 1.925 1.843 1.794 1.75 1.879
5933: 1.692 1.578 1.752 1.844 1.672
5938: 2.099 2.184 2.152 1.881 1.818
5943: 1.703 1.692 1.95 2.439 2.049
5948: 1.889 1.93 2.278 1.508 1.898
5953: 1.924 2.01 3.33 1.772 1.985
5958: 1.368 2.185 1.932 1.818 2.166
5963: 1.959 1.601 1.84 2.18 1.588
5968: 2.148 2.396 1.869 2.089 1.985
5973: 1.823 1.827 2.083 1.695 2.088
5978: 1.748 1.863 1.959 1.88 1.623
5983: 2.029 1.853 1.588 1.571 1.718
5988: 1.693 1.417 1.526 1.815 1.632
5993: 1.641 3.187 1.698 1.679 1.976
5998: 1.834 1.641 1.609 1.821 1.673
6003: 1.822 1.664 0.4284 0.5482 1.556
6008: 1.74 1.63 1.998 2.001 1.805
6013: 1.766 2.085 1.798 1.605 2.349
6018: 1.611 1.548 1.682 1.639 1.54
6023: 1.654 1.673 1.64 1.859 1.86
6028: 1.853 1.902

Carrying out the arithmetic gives 2.7 angstrom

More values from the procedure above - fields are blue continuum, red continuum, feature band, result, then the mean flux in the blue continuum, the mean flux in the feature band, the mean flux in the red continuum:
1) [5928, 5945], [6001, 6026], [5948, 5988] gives -3.61 angstrom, 1.84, 1.92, 1.65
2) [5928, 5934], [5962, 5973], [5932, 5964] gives -1.25 angstrom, 1.78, 1.94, 1.97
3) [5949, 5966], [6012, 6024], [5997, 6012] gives 1.76 angstrom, 1.98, 1.59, 1.75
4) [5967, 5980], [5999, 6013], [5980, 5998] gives -0.35 angstrom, 1.95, 1.8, 1.57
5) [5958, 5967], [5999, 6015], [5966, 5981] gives -0.91 angstrom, 1.91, 1.95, 1.62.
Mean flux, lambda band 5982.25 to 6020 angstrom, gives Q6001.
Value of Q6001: 1.72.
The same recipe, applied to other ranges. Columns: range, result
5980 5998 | 1.8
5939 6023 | 1.84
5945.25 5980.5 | 1.98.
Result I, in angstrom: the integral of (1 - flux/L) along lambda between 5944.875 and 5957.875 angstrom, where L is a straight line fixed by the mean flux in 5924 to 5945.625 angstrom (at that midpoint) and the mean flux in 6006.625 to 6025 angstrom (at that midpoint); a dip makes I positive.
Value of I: -1.7 angstrom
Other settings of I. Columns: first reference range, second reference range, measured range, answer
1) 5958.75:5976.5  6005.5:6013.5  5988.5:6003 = -0.52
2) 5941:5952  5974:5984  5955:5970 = -0.53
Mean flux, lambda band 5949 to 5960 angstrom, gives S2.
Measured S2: 2.02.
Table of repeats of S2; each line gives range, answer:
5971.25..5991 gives 1.79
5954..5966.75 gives 2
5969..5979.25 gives 1.93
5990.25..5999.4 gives 1.89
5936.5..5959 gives 1.98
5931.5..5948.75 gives 1.9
